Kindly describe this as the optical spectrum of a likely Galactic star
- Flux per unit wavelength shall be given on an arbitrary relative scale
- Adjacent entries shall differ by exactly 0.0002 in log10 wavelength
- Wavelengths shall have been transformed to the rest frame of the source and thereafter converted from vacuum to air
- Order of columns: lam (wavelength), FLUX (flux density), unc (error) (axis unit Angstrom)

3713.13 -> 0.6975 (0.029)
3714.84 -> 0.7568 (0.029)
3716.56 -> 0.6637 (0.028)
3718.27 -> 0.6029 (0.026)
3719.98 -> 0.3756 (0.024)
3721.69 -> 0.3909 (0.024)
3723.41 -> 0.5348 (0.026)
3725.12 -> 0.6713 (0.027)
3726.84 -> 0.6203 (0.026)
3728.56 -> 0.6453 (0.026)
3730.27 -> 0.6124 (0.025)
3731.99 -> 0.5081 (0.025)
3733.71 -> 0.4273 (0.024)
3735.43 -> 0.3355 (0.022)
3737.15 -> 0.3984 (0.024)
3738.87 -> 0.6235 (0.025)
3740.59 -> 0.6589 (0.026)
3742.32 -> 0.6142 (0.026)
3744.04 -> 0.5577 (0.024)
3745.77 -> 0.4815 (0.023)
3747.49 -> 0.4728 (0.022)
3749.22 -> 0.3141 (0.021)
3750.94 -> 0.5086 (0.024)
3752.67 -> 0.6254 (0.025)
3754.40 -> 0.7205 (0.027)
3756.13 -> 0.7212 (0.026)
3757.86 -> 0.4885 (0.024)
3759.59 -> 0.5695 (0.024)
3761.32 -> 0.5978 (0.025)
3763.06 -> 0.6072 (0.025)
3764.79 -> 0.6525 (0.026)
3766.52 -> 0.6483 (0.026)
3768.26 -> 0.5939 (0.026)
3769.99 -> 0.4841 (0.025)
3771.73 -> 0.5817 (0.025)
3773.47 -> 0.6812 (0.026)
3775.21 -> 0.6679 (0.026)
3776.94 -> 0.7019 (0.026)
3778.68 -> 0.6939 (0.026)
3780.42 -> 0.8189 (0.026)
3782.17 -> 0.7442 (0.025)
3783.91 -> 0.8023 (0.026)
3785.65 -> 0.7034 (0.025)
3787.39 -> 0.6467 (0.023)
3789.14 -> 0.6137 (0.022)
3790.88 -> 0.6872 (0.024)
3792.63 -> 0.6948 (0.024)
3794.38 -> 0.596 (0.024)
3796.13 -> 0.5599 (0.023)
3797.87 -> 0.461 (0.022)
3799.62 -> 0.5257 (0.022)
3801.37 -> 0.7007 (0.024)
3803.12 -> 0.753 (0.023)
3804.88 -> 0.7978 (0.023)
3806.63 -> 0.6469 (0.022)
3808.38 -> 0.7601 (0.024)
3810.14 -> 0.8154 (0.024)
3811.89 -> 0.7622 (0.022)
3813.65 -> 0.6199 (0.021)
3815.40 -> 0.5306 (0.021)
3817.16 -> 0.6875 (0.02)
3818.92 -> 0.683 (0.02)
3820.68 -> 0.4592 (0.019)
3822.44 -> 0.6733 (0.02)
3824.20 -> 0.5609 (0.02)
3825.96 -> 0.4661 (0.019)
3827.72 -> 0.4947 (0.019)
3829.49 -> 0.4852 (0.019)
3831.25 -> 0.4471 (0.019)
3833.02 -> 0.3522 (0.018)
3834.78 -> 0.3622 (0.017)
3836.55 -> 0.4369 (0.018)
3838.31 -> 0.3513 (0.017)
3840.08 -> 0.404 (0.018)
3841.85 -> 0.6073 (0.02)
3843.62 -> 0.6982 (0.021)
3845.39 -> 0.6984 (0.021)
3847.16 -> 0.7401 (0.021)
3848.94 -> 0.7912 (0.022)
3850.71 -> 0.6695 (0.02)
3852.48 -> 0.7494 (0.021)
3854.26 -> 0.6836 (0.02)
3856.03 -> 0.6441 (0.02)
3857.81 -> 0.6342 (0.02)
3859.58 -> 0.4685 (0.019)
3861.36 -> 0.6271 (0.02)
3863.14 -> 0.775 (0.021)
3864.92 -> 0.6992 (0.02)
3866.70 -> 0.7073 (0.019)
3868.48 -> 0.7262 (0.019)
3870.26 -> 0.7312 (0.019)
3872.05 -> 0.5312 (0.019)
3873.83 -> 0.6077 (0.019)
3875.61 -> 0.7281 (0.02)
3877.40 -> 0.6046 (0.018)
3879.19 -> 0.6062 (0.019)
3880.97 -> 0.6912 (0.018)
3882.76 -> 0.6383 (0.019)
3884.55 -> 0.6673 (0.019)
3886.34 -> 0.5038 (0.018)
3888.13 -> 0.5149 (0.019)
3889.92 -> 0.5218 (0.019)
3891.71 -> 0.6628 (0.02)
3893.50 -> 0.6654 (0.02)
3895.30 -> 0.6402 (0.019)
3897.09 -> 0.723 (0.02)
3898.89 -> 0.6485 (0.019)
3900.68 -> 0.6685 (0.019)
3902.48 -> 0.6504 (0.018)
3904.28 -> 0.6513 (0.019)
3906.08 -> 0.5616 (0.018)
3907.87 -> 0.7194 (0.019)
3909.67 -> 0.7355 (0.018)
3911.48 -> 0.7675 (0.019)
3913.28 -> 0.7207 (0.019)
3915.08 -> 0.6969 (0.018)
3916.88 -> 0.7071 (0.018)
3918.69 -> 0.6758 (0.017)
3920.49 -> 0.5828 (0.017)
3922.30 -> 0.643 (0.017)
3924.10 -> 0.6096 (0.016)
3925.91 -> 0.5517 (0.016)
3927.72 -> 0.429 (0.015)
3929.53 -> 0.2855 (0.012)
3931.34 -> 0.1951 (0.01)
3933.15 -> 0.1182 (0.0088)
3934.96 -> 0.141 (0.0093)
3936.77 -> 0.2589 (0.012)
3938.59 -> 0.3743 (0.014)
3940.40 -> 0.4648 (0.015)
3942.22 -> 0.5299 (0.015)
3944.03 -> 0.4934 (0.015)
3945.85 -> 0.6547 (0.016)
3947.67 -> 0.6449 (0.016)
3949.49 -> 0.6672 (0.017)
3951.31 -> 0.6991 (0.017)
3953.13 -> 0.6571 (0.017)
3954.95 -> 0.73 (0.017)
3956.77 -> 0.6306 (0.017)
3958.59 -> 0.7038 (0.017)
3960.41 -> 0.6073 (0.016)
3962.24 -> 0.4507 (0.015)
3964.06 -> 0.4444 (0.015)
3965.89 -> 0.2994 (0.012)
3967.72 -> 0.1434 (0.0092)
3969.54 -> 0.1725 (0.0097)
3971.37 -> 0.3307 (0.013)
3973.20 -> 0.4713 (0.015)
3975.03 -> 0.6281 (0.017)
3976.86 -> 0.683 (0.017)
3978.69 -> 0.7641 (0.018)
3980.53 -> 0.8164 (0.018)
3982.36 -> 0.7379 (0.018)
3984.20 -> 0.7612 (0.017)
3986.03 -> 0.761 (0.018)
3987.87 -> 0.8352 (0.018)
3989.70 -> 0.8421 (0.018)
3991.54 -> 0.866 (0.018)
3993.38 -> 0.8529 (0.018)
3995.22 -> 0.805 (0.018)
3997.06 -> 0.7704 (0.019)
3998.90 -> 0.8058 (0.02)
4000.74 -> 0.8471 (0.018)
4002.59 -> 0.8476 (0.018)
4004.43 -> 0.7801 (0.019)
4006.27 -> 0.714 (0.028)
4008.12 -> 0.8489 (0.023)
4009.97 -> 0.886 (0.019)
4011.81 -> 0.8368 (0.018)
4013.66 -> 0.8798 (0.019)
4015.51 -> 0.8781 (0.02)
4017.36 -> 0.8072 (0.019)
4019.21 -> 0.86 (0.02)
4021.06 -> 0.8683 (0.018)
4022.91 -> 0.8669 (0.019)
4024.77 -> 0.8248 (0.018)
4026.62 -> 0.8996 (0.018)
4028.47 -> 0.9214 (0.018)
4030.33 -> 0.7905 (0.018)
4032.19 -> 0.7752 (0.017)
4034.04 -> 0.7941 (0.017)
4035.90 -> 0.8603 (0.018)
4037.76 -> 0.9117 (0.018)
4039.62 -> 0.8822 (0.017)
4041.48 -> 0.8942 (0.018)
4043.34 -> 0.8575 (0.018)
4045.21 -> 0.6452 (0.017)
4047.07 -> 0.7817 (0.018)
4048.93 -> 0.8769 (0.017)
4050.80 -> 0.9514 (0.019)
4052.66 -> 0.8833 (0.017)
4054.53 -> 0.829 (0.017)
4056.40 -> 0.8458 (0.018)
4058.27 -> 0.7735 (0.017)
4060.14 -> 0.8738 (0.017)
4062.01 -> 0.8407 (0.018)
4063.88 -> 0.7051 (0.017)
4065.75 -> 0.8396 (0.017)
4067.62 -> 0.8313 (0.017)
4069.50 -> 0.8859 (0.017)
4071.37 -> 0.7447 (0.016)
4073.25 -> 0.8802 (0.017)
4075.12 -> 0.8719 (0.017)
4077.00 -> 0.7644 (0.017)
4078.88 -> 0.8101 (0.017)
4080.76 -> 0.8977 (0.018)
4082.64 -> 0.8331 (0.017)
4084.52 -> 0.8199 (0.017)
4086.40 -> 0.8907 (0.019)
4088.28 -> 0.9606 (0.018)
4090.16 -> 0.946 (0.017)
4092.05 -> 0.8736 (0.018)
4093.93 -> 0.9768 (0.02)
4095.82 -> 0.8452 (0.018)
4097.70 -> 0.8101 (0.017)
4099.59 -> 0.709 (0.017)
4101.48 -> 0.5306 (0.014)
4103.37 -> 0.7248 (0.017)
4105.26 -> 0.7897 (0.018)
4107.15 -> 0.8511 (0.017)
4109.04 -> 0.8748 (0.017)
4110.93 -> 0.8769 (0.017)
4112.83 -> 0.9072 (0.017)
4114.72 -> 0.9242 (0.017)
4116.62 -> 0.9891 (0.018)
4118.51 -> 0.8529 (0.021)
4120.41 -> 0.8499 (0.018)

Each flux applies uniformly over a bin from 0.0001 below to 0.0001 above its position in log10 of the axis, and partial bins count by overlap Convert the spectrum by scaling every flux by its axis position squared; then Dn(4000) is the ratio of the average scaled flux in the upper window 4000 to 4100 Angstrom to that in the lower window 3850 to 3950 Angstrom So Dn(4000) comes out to 1.5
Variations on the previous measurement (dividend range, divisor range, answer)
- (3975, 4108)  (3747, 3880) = 1.49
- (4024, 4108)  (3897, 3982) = 1.62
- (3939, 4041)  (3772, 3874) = 1.24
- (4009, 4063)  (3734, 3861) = 1.59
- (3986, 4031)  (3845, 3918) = 1.35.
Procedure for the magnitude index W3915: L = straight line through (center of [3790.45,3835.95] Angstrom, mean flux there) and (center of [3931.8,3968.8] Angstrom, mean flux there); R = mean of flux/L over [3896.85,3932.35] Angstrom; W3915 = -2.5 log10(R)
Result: -0.18 mag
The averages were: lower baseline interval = 0.597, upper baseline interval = 0.481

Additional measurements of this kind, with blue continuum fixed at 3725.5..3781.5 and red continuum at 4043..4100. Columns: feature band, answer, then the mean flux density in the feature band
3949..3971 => 0.42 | 0.51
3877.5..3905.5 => 0.11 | 0.629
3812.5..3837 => 0.22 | 0.522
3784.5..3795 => -0.08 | 0.662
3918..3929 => 0.26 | 0.57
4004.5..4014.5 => -0.05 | 0.828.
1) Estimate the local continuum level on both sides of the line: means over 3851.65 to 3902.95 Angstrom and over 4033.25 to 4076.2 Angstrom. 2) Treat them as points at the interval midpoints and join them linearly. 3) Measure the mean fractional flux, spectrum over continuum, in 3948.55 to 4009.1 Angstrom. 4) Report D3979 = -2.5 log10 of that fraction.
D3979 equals 0.139 mag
